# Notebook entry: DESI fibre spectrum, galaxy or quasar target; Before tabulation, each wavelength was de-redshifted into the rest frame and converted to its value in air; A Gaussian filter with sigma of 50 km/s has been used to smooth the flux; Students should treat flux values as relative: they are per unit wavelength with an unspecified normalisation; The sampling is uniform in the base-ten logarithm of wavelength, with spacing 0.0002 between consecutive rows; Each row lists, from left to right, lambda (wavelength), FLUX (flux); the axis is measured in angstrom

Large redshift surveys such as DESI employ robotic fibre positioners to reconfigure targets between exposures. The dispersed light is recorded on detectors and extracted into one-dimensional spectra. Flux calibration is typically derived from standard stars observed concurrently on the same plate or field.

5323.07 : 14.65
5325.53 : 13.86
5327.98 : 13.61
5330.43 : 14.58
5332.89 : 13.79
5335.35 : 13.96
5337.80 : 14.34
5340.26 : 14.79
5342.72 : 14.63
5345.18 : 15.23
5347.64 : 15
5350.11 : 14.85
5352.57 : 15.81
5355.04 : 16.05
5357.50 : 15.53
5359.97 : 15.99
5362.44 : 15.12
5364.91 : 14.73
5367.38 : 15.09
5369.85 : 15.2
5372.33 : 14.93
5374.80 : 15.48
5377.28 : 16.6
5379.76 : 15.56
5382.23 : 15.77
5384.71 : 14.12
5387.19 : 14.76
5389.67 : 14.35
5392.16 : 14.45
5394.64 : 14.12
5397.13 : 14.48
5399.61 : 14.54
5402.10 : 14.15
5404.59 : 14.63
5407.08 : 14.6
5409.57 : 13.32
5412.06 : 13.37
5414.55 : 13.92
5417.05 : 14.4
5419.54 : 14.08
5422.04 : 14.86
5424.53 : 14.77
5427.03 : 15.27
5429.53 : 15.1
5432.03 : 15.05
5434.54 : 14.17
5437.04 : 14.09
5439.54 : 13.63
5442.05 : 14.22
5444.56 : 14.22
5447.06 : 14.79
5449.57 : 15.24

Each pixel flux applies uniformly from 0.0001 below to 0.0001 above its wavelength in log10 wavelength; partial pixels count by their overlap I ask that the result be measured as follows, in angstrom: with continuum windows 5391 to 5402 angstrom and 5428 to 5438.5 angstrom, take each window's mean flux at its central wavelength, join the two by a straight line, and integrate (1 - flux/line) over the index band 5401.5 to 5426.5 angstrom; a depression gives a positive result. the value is 0.4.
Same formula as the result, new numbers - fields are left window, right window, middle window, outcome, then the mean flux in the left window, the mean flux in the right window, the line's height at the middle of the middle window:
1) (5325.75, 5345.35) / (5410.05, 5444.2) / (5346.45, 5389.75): -3.0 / 14.3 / 14.4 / 14.3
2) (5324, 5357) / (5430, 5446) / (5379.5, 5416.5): 0.2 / 14.7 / 14.3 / 14.4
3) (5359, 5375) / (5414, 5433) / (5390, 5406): 0.6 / 15.2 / 14.7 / 14.9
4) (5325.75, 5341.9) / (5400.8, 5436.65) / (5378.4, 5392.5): -0.6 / 14.2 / 14.4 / 14.3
